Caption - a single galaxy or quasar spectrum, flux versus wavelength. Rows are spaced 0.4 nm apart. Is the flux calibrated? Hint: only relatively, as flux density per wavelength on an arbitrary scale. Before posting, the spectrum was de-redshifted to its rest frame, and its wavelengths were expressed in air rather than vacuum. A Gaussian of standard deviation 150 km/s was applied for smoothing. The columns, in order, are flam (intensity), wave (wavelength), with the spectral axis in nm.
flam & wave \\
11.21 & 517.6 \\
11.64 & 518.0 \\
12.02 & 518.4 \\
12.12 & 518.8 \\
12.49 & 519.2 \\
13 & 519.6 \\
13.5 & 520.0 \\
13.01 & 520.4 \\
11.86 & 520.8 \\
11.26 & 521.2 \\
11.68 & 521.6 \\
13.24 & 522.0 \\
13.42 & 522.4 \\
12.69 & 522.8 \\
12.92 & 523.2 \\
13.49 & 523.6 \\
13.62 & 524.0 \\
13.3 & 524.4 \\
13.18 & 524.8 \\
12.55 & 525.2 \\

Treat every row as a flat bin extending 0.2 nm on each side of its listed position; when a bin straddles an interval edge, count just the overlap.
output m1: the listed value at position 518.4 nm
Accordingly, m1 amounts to 12.02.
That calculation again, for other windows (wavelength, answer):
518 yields 11.64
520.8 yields 11.86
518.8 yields 12.12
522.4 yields 13.42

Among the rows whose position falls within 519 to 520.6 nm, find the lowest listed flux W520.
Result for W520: 12.49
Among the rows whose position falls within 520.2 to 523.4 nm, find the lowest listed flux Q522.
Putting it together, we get 11.26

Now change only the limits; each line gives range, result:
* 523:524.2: 12.92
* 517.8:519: 11.64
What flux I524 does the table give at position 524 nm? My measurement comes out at 13.62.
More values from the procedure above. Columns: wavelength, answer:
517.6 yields 11.21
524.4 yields 13.3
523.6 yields 13.49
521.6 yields 11.68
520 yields 13.5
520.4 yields 13.01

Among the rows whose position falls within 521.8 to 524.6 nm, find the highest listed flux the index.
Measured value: 13.62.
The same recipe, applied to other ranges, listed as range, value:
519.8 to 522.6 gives 13.5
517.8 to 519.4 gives 12.49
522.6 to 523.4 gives 12.92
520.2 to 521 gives 13.01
